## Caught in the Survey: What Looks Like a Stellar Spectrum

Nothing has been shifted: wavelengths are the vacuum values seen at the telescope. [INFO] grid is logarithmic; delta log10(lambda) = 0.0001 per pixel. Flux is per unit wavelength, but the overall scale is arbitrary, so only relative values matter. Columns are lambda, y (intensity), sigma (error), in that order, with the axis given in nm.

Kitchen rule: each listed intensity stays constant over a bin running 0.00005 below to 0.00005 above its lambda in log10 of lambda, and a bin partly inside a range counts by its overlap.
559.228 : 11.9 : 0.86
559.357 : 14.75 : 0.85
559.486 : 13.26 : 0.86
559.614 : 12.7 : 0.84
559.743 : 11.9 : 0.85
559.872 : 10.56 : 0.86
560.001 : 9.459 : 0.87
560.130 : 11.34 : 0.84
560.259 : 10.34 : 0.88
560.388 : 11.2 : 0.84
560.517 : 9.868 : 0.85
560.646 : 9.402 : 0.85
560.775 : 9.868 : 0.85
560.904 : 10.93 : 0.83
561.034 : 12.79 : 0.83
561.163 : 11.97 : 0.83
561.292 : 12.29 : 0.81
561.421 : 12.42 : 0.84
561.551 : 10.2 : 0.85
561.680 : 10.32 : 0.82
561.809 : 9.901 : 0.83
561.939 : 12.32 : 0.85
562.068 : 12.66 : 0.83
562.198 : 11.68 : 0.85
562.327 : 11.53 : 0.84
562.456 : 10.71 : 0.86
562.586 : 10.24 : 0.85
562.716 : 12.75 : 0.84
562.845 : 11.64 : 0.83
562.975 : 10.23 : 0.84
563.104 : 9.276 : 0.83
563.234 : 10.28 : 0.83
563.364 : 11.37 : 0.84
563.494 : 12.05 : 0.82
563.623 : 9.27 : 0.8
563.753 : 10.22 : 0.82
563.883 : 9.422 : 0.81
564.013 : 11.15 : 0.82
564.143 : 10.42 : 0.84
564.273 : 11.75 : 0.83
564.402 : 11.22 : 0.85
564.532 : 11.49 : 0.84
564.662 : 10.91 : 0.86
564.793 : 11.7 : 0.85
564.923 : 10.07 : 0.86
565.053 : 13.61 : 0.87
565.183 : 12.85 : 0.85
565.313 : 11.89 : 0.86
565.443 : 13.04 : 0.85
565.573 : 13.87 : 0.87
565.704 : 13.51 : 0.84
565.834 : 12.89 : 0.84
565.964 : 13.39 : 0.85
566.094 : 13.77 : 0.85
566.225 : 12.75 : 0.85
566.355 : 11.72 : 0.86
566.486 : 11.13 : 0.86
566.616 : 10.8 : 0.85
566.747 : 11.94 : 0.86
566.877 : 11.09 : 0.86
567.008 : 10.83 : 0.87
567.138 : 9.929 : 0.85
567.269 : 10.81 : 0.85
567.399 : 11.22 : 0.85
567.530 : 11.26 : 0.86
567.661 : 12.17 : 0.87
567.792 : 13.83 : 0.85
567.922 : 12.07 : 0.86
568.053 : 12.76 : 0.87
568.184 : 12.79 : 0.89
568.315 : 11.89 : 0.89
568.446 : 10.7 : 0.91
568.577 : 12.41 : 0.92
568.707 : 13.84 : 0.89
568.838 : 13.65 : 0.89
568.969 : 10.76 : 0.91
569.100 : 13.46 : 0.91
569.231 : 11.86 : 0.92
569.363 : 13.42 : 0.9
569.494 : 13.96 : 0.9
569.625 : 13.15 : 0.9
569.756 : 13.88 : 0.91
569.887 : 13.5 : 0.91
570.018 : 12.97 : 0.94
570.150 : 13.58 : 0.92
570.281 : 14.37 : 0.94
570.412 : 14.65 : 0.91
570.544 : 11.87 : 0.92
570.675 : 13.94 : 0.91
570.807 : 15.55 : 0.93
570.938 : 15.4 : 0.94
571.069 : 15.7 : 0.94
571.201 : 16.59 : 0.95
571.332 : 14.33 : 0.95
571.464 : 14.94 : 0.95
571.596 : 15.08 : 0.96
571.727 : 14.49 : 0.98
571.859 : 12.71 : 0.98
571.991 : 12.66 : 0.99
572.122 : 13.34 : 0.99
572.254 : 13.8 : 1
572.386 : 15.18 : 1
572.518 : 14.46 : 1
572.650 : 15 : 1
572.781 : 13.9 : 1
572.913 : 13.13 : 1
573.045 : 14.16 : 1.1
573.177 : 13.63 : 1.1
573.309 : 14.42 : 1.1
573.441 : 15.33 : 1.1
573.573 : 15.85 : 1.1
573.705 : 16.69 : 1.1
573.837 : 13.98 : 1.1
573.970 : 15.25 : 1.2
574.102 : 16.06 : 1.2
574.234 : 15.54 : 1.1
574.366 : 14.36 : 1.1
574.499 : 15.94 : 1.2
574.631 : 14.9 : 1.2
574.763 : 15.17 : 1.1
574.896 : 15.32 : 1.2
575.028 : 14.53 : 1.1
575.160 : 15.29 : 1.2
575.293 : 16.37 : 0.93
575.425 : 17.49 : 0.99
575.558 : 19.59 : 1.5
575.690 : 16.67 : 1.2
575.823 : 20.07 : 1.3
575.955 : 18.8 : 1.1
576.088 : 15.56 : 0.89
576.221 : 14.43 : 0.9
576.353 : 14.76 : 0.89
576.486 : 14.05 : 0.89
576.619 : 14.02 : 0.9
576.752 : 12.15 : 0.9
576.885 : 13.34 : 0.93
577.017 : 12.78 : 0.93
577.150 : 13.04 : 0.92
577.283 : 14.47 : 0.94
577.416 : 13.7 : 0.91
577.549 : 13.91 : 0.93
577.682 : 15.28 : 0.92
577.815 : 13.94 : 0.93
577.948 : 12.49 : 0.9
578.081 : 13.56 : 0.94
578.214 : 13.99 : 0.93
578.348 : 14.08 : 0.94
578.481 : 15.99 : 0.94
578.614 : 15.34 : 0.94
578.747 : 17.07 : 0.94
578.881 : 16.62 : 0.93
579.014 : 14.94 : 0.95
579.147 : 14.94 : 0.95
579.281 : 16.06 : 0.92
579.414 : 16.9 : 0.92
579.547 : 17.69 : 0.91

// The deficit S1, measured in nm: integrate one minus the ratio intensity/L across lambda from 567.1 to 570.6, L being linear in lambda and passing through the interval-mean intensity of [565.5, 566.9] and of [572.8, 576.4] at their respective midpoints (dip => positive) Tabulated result 0.22 nm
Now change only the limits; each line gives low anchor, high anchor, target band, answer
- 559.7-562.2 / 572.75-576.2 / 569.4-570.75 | 0.056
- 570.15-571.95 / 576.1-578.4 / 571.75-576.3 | -0.357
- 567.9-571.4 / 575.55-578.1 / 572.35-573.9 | -0.060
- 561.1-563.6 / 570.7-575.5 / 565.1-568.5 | 0.161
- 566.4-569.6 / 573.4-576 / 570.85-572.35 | -0.028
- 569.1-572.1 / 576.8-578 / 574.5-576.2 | -0.346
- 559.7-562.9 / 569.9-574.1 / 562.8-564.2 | 0.158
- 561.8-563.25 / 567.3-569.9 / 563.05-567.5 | 0.111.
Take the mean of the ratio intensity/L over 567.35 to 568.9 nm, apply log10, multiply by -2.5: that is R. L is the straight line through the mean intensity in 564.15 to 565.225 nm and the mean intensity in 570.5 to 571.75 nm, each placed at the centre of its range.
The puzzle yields 0.08 mag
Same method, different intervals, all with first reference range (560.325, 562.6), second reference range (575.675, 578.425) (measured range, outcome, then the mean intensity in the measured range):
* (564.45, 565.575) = -0.01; 12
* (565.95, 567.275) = 0.06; 11.6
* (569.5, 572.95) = -0.07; 14.2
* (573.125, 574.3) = -0.11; 15.2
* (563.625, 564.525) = 0.10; 10.7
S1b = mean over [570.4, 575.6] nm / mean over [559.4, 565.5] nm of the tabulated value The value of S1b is 1.3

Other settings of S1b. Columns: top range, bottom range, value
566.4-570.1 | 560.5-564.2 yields 1.12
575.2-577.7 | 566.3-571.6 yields 1.18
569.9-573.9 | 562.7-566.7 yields 1.24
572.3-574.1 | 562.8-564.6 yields 1.38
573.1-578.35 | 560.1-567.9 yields 1.31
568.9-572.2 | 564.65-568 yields 1.15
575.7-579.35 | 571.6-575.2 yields 1.01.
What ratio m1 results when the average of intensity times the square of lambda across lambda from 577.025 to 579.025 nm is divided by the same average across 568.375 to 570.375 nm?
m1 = 1.1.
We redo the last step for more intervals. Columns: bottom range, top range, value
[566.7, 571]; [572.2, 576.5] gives 1.24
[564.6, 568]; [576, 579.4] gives 1.25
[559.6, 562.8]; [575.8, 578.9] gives 1.39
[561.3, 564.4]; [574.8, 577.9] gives 1.45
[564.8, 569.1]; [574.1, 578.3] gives 1.27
